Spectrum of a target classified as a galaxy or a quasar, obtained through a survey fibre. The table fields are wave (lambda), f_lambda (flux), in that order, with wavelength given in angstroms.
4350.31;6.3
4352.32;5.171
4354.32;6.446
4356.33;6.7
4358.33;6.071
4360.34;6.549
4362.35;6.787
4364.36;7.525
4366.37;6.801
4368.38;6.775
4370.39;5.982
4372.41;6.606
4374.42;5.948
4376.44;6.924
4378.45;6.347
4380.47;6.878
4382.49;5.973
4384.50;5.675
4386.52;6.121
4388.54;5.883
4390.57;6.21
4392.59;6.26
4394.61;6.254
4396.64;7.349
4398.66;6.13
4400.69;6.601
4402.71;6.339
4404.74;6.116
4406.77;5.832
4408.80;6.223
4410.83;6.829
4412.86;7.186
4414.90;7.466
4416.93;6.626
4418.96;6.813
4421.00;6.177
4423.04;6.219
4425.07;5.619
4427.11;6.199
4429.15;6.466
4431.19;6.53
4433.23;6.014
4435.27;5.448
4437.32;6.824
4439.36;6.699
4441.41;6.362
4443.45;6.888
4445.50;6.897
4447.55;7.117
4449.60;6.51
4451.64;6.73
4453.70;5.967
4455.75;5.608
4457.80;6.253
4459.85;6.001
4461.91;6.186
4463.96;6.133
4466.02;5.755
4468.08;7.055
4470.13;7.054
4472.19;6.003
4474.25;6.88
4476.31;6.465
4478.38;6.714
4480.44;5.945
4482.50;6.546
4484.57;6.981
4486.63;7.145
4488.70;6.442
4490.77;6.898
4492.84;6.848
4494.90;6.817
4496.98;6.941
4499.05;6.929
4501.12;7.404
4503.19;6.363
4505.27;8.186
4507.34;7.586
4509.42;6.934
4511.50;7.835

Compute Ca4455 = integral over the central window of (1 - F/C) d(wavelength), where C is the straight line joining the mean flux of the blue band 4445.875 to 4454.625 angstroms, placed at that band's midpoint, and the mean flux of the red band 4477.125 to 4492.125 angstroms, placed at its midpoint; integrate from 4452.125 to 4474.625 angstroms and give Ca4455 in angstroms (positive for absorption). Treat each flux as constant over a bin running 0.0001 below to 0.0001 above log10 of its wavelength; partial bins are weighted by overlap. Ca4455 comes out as 1.27 angstroms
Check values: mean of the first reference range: 6.61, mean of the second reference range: 6.66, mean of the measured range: 6.26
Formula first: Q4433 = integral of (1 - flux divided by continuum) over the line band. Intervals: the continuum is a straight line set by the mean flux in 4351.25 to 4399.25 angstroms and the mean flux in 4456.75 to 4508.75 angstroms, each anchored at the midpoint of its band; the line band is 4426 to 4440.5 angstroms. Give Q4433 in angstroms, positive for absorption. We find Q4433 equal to 0.56 angstroms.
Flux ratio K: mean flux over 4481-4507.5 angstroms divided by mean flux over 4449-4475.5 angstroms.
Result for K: 1.1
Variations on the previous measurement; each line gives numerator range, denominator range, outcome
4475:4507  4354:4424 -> 1.06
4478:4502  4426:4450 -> 1.05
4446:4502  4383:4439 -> 1.03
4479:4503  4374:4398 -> 1.07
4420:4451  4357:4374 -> 0.97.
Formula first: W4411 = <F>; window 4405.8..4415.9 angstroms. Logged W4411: 6.71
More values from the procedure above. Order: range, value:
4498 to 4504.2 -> 6.91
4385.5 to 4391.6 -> 6.07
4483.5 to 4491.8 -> 6.86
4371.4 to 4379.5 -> 6.46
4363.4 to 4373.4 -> 6.73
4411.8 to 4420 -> 7.02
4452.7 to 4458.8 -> 5.95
